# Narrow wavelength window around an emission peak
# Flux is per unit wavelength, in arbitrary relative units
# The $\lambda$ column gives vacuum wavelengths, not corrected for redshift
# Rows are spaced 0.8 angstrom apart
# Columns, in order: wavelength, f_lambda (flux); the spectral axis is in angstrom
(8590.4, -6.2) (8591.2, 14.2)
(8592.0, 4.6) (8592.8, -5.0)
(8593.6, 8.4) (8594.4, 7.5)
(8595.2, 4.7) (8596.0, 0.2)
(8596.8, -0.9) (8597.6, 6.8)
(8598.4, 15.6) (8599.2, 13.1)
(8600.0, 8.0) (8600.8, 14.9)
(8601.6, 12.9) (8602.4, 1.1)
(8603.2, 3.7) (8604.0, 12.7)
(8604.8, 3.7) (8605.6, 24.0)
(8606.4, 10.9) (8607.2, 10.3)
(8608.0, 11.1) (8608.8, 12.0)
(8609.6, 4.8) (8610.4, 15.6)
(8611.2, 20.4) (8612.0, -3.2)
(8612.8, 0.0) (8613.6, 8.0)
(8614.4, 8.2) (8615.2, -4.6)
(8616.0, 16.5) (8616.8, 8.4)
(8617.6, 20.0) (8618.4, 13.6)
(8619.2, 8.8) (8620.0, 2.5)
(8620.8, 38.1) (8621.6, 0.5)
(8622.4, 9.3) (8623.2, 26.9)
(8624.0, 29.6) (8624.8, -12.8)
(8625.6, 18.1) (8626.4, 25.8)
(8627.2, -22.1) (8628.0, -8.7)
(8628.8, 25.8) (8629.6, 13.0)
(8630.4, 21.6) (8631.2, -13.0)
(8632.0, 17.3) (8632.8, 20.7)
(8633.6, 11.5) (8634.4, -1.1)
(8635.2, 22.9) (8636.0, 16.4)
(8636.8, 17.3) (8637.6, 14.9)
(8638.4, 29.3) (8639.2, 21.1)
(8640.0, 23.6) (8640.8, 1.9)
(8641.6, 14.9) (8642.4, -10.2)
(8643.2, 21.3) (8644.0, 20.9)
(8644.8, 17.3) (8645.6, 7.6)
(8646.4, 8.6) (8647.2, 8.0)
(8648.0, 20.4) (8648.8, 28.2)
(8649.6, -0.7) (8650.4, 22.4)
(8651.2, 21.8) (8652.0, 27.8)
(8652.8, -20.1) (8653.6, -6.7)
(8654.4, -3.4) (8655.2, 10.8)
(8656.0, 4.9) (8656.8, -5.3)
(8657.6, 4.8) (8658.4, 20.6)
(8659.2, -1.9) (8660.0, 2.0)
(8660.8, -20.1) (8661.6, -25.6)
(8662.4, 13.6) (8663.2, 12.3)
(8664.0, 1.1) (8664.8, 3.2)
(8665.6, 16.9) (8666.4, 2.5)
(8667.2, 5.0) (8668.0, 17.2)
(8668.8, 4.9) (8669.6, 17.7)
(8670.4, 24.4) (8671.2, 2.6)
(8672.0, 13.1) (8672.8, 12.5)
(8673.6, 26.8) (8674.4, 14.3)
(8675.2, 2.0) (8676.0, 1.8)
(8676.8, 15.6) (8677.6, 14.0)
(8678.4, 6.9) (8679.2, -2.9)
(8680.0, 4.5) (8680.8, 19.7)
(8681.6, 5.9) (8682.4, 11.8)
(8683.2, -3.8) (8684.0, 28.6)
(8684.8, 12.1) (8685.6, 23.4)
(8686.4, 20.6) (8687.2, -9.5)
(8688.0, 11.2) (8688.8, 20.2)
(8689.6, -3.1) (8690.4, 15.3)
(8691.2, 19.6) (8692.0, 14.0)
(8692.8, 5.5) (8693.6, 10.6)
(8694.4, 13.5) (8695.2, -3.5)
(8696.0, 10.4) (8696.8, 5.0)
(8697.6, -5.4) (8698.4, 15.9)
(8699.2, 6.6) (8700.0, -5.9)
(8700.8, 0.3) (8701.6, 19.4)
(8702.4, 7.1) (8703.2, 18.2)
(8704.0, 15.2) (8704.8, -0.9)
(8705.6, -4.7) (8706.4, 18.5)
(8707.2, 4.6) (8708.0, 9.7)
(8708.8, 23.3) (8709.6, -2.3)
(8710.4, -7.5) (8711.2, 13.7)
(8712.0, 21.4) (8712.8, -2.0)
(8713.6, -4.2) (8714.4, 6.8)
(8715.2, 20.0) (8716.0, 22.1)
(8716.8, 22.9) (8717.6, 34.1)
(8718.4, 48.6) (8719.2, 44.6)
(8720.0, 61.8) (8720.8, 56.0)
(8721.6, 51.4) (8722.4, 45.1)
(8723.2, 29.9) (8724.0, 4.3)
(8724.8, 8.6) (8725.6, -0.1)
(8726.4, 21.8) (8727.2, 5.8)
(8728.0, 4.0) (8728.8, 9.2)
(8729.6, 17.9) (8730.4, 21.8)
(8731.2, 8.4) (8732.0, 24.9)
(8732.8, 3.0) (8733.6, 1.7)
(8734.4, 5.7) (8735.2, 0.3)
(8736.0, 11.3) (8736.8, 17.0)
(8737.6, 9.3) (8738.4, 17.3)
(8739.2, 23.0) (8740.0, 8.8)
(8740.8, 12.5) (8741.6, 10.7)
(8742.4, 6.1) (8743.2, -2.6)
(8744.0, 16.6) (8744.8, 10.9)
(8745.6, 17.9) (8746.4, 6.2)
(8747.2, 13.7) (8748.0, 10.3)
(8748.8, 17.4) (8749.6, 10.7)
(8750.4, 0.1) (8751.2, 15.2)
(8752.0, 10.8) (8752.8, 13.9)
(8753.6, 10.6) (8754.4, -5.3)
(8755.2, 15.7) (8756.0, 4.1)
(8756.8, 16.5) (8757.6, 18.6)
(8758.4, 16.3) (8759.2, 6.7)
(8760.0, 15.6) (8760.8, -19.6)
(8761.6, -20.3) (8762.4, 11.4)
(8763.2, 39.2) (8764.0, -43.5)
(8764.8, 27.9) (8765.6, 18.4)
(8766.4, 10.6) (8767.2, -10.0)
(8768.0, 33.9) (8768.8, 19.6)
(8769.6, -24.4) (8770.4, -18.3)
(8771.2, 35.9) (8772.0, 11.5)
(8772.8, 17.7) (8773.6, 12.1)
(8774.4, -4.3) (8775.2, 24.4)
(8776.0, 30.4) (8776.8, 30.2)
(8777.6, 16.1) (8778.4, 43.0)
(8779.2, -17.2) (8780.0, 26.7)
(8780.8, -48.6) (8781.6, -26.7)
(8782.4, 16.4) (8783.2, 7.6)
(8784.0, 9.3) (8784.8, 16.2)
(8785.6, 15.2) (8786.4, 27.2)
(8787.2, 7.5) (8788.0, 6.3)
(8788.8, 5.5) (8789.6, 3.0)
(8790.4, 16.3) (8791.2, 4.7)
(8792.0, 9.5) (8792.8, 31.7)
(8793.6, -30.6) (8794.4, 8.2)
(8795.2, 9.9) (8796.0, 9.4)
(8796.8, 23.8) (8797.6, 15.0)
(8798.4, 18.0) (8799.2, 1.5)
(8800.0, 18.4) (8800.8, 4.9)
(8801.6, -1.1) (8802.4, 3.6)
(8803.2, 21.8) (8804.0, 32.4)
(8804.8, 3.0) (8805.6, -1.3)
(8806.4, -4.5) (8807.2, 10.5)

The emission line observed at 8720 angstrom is [O III]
